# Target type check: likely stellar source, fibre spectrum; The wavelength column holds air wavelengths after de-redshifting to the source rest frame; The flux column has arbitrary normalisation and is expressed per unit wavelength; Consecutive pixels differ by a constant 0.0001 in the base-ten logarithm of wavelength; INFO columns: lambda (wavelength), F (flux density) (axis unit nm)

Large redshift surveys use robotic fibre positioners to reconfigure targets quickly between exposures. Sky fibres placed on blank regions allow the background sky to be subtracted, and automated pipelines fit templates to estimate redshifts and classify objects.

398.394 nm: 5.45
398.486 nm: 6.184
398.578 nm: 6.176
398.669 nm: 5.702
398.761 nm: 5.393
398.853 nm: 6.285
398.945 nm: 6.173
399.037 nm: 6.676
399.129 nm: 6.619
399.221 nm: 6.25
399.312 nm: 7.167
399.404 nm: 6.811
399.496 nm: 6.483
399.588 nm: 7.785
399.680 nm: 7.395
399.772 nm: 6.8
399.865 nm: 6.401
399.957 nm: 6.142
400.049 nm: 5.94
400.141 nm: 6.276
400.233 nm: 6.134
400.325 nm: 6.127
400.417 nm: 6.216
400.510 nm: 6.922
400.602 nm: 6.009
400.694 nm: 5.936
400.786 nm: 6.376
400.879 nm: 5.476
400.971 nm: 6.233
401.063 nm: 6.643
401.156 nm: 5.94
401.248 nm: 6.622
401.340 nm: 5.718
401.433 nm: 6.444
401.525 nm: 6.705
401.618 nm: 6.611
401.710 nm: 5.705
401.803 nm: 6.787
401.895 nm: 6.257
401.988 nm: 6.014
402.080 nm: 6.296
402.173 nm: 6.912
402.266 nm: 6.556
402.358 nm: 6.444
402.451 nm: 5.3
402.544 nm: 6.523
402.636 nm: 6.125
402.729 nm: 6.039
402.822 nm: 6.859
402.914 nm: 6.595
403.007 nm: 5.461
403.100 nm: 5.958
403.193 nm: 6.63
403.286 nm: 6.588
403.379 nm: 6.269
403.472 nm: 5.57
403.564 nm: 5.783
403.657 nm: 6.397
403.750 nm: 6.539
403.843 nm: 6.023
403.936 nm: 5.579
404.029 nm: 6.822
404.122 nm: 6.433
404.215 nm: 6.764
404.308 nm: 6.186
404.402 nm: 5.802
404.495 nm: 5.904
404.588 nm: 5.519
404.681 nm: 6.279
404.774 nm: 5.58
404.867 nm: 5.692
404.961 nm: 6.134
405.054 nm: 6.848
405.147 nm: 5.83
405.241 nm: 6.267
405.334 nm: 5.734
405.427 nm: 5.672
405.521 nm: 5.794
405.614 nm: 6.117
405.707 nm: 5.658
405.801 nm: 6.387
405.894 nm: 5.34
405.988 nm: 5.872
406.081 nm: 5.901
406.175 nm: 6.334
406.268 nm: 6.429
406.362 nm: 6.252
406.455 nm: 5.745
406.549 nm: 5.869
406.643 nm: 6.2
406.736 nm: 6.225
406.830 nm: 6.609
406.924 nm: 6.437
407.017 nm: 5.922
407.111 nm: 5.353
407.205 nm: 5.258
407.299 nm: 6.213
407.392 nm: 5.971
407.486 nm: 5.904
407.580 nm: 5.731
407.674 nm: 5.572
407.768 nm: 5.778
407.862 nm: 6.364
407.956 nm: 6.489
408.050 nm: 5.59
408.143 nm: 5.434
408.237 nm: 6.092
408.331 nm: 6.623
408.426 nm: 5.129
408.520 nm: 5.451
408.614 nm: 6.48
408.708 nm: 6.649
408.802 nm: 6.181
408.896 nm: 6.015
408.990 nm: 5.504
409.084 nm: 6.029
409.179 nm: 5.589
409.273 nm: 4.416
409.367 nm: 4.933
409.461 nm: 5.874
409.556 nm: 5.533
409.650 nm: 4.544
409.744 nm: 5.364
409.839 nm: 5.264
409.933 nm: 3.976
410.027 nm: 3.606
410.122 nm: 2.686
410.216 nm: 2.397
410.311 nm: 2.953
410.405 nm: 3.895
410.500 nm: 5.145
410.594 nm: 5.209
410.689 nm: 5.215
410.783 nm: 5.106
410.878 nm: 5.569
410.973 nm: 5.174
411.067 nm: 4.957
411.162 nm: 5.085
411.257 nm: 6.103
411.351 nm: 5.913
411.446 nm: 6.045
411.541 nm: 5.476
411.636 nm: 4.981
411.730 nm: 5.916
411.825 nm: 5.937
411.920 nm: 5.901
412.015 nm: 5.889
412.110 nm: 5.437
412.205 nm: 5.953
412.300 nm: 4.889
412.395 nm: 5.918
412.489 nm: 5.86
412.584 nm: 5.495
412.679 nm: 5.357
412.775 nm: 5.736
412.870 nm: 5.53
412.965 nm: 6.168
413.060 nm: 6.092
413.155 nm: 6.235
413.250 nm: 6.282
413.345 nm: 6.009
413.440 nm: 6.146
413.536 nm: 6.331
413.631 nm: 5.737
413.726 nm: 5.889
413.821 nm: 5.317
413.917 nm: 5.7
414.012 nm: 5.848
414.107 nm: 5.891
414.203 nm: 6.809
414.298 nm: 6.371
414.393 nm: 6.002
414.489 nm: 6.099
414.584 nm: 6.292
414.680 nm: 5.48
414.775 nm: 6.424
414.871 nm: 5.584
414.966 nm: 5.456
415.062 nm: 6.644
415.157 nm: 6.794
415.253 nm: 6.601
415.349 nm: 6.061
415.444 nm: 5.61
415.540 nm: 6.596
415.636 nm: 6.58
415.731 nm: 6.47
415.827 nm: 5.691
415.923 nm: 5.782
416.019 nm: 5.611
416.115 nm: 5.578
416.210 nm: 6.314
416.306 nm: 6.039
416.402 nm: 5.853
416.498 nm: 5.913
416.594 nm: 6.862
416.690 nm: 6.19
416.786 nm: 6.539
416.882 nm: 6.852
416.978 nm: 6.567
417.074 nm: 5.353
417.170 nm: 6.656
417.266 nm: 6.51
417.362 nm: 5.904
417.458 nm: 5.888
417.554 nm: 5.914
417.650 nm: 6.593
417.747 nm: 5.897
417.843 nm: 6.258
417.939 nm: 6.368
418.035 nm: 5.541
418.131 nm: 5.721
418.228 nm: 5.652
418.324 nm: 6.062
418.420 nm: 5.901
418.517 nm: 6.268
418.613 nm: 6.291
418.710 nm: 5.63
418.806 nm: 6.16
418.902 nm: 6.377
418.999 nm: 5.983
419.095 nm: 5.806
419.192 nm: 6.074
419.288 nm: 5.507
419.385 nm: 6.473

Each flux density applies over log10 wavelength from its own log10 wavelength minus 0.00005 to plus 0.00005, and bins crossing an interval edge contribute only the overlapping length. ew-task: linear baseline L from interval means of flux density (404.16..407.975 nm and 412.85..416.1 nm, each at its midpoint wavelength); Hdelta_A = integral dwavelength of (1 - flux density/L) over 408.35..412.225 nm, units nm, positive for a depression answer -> 0.525 nm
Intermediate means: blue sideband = 5.99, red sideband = 6.06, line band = 5.21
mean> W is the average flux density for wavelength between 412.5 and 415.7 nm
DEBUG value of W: 6.04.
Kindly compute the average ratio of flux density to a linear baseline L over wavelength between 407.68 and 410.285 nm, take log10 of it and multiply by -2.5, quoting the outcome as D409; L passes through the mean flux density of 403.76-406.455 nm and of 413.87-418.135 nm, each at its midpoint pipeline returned 0.145 mag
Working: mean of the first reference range 6.04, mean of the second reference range 6.13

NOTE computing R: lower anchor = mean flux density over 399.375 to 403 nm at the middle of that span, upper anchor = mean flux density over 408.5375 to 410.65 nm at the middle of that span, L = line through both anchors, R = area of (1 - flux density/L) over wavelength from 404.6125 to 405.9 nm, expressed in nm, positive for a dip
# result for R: -0.07 nm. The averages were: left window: 6.36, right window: 4.93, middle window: 5.97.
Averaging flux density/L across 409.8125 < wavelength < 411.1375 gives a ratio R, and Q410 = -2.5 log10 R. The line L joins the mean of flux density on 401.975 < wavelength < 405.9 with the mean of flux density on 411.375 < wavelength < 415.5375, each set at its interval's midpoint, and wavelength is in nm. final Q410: 0.34 mag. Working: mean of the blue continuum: 6.13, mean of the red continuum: 5.92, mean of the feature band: 4.37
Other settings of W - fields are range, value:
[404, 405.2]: 6.12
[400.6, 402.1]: 6.23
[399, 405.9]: 6.26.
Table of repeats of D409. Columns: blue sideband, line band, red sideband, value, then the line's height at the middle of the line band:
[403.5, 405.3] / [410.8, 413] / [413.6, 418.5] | 0.09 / 6.1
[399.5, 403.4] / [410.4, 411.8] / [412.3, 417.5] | 0.14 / 6.14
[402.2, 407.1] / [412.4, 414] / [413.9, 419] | 0.04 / 6.11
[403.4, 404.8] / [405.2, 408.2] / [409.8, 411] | -0.12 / 5.35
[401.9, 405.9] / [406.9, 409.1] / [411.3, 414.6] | 0.02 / 6.01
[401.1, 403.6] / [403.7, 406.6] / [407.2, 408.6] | 0.00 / 6.06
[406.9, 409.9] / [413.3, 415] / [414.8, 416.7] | 0.01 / 6.03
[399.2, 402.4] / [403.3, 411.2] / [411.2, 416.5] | 0.10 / 6.18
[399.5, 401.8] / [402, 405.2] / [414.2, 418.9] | 0.02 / 6.32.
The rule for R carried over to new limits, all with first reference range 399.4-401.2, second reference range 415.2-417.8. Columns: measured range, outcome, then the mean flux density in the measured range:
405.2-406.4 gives 0.064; 5.98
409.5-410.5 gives 0.346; 4.09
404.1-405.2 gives 0.044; 6.07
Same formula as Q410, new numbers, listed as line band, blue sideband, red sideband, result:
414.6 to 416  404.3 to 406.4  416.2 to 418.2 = 0.00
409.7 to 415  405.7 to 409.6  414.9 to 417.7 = 0.11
